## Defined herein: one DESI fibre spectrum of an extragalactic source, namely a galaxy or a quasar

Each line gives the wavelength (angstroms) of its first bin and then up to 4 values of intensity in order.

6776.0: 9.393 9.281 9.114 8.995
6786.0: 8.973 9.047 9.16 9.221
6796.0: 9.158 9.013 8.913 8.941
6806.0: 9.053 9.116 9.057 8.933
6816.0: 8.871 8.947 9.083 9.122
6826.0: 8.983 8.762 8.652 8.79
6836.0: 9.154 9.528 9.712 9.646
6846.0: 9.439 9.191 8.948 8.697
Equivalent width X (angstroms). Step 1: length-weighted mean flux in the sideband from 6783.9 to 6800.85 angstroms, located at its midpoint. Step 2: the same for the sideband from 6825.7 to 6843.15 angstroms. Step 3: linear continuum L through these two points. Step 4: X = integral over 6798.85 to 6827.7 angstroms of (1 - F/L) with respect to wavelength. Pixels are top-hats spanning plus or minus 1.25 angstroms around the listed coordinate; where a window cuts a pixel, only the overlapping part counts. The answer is 0.3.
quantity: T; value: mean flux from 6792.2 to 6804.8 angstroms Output 9.05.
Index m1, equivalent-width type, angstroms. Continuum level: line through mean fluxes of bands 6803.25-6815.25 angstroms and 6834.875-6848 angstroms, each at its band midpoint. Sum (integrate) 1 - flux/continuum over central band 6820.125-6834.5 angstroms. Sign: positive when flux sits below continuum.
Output 0.6 angstroms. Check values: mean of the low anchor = 9.02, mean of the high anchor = 9.48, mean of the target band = 8.9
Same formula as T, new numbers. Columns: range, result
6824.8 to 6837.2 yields 8.87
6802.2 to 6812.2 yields 9.04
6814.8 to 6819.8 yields 8.91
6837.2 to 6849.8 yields 9.5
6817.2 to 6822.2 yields 9.01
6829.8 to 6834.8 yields 8.73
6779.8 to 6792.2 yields 9.06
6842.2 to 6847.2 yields 9.55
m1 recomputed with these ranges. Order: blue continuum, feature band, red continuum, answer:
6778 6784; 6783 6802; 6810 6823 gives 0.04 angstroms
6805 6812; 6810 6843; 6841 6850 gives 0.72 angstroms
